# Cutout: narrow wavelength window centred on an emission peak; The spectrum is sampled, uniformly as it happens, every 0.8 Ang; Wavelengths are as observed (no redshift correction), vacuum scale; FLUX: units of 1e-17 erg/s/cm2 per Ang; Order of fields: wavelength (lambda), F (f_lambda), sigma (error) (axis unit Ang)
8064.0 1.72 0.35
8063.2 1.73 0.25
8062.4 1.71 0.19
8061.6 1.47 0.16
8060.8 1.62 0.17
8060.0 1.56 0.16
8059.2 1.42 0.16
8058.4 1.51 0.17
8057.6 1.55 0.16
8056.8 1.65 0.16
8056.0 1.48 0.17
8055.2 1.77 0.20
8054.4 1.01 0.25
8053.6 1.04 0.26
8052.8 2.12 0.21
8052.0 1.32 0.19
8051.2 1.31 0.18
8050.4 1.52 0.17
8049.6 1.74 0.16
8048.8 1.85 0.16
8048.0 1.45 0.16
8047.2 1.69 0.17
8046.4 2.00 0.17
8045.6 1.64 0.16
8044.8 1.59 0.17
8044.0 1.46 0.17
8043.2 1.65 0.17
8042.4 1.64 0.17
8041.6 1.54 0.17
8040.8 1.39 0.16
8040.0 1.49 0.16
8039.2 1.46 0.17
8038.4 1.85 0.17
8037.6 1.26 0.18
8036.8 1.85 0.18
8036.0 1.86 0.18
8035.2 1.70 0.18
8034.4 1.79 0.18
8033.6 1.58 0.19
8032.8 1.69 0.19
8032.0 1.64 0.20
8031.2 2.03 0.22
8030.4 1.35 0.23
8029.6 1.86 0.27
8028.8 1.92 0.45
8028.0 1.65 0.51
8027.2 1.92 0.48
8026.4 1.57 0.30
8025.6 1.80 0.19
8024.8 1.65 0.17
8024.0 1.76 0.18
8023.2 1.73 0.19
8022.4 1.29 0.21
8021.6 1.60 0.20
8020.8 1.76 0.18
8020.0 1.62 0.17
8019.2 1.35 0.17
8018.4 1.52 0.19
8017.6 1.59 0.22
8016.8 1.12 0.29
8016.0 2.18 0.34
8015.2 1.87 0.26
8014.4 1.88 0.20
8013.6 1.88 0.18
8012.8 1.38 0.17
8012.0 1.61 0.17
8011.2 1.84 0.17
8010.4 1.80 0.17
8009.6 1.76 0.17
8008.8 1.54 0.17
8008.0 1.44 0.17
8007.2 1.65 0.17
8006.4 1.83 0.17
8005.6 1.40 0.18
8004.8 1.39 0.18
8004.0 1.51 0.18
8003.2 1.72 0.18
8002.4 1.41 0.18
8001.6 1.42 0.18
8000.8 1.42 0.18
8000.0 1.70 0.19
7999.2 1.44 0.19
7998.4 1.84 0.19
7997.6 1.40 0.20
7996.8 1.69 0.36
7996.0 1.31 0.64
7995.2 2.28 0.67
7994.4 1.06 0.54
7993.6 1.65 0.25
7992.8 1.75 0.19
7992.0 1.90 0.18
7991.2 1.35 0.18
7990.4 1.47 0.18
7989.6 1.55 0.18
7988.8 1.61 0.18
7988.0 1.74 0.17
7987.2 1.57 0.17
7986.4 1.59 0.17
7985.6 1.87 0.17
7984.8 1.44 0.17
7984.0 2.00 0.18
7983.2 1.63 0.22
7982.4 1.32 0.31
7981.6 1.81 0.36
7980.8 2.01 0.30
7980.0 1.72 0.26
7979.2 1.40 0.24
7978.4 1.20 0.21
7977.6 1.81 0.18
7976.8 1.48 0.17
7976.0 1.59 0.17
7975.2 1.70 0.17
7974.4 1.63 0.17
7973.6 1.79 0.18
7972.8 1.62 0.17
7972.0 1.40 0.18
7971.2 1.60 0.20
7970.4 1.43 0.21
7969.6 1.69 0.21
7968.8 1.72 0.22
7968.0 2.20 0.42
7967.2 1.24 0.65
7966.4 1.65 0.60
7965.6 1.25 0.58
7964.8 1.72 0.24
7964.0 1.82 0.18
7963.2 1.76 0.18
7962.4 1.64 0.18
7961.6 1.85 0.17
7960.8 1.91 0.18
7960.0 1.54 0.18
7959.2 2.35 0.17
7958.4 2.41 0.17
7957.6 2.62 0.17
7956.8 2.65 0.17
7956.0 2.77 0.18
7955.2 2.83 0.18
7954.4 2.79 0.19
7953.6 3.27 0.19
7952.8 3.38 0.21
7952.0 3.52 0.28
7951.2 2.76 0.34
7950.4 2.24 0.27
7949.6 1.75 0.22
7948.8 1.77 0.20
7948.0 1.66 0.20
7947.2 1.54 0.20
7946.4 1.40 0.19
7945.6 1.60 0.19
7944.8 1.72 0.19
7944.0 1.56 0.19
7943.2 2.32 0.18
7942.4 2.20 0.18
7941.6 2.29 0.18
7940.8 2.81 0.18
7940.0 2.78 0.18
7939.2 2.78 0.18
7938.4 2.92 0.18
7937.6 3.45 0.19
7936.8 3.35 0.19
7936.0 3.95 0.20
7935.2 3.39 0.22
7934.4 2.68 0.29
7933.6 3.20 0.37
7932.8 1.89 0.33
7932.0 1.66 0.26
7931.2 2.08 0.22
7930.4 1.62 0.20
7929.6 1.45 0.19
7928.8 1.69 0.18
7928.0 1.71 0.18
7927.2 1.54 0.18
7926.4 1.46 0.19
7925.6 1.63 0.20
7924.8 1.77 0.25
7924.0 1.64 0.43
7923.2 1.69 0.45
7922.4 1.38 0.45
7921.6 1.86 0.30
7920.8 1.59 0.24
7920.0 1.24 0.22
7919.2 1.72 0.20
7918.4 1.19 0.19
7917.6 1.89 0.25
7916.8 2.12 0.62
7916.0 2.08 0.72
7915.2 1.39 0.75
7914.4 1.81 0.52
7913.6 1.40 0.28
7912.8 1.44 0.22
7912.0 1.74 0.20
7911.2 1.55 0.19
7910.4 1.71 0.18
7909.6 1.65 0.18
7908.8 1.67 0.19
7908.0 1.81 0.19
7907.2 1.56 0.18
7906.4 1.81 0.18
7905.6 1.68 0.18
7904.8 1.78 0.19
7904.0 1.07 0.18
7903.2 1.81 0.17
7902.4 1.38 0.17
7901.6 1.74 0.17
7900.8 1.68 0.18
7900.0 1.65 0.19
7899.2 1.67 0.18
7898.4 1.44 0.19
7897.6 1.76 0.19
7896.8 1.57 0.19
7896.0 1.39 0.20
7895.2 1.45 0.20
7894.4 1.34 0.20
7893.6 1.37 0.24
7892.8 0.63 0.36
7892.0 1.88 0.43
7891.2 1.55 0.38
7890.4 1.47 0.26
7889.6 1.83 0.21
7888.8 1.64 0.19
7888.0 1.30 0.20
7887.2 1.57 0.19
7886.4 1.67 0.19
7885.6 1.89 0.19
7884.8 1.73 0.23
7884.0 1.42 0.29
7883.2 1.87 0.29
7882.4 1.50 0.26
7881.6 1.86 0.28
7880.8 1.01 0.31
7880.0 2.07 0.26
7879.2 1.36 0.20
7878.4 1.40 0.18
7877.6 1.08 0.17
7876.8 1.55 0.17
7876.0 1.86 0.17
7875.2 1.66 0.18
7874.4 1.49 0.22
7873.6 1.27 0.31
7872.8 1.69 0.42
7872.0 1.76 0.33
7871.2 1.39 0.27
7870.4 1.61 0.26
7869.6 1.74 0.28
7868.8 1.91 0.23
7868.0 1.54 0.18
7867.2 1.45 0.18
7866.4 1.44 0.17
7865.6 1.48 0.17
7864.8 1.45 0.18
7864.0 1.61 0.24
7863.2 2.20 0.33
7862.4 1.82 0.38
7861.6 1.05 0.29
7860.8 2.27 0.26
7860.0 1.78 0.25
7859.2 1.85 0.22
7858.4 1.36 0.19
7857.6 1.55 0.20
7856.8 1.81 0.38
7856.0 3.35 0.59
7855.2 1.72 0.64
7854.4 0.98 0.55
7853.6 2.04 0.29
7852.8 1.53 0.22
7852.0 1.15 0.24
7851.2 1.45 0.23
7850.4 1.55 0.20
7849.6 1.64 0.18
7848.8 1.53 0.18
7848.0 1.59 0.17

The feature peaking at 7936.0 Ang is [S II] 6716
